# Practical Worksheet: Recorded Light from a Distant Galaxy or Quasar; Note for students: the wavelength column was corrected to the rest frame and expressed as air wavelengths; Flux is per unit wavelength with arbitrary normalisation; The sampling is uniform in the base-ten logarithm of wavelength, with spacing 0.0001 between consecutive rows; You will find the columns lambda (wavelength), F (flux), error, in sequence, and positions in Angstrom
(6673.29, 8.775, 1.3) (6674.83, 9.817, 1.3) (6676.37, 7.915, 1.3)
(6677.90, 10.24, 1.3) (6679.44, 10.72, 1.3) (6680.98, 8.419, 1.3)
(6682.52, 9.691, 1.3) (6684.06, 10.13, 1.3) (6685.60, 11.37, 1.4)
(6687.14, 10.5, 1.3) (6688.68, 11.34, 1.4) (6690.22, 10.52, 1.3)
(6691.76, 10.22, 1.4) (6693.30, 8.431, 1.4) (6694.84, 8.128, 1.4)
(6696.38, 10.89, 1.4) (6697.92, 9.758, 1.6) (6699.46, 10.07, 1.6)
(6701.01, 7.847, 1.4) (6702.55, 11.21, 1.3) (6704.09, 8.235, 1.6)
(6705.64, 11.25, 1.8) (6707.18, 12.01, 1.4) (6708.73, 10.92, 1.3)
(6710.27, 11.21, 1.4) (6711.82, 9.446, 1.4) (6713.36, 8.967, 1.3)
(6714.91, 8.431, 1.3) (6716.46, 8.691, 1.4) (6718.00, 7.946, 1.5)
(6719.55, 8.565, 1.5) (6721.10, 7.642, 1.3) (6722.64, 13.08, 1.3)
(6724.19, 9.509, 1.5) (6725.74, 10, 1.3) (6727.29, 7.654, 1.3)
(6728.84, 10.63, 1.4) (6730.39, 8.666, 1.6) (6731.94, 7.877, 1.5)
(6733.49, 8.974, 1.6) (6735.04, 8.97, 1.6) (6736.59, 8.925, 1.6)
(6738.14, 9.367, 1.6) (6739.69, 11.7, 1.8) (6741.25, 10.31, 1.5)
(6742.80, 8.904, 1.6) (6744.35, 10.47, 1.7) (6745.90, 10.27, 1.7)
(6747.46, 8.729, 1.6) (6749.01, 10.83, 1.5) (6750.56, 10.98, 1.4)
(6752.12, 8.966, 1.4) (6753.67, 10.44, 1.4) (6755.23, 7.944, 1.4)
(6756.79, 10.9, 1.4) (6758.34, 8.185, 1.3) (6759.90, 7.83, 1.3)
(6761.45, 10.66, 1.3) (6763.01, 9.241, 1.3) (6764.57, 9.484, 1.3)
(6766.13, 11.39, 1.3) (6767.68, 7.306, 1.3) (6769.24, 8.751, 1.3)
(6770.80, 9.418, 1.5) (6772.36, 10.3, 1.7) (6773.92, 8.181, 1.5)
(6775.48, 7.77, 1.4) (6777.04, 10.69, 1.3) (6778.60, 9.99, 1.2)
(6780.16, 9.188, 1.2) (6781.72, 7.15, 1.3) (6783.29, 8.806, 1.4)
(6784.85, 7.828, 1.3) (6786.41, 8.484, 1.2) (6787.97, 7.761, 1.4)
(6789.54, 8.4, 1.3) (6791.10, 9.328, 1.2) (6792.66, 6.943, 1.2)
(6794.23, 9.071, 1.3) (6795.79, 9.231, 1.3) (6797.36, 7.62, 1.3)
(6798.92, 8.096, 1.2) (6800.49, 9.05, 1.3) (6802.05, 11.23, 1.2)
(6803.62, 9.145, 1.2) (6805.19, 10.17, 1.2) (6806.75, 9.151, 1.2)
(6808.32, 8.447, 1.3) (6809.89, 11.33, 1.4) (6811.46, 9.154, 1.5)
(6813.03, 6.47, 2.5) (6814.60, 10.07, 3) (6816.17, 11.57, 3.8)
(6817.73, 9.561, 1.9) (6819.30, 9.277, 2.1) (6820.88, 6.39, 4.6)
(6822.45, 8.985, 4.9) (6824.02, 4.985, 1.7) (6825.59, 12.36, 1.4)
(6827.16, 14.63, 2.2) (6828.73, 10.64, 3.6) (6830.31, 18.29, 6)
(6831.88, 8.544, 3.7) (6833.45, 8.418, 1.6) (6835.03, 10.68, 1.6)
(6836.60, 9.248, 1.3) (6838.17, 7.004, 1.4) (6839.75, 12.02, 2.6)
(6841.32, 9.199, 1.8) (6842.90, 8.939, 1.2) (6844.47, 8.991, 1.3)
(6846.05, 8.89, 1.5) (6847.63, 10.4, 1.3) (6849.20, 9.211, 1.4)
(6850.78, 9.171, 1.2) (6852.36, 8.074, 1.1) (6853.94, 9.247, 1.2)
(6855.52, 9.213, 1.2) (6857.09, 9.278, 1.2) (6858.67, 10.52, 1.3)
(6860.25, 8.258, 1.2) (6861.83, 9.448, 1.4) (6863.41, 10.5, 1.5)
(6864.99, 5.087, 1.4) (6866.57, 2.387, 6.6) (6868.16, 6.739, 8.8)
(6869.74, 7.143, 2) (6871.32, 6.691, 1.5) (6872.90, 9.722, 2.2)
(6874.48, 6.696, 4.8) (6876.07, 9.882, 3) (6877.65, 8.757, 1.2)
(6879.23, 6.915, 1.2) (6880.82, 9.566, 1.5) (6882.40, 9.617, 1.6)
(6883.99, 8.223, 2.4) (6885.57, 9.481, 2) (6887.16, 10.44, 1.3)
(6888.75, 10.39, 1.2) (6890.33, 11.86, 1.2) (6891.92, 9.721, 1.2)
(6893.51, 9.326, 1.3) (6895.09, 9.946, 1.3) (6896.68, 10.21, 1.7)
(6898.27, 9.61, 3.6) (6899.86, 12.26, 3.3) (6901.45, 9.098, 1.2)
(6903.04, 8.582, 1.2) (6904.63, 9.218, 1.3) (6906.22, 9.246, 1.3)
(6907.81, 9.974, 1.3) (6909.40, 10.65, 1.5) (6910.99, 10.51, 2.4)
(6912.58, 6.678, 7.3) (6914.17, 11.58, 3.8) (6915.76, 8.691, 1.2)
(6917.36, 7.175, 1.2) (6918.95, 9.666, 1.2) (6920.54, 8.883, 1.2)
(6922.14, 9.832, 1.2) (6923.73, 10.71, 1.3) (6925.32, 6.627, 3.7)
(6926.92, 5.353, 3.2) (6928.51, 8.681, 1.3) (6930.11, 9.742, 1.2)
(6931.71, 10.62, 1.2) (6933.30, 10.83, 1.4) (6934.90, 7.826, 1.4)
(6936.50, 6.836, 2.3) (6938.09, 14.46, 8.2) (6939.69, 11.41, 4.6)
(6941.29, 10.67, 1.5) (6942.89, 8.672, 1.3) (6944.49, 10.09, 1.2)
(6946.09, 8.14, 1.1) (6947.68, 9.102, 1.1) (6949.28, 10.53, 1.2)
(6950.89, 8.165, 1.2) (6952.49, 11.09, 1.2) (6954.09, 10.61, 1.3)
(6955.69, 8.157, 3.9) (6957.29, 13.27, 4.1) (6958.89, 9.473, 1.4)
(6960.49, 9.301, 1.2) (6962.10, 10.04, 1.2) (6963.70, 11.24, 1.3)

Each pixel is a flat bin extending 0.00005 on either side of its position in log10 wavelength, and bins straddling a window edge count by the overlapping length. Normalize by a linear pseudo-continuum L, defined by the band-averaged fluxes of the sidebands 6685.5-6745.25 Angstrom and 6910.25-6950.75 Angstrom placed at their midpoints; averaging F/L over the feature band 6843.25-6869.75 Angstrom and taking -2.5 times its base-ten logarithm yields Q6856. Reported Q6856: 0.12 mag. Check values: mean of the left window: 9.69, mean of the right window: 9.31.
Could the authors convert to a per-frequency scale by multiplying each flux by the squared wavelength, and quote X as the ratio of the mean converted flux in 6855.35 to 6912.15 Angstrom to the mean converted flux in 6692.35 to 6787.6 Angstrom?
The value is 1.00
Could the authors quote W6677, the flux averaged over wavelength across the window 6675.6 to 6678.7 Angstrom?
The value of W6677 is 9.1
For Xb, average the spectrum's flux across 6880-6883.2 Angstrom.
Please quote 9.55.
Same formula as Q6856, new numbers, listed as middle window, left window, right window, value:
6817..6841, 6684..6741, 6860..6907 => -0.11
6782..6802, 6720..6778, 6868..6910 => 0.12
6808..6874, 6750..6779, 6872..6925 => 0.03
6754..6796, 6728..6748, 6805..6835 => 0.09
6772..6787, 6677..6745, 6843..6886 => 0.04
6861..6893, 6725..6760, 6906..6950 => 0.12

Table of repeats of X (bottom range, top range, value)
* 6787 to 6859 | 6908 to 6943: 1.03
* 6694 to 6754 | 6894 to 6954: 1.05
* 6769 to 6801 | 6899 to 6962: 1.15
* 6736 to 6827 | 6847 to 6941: 1.02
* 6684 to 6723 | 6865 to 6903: 0.95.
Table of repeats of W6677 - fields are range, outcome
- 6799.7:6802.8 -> 10.1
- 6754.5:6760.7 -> 8.74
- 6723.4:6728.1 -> 9.07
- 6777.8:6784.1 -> 8.78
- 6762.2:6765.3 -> 9.36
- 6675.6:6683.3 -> 9.4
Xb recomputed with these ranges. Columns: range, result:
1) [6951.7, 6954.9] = 10.8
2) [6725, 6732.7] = 8.96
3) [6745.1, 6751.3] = 10.2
